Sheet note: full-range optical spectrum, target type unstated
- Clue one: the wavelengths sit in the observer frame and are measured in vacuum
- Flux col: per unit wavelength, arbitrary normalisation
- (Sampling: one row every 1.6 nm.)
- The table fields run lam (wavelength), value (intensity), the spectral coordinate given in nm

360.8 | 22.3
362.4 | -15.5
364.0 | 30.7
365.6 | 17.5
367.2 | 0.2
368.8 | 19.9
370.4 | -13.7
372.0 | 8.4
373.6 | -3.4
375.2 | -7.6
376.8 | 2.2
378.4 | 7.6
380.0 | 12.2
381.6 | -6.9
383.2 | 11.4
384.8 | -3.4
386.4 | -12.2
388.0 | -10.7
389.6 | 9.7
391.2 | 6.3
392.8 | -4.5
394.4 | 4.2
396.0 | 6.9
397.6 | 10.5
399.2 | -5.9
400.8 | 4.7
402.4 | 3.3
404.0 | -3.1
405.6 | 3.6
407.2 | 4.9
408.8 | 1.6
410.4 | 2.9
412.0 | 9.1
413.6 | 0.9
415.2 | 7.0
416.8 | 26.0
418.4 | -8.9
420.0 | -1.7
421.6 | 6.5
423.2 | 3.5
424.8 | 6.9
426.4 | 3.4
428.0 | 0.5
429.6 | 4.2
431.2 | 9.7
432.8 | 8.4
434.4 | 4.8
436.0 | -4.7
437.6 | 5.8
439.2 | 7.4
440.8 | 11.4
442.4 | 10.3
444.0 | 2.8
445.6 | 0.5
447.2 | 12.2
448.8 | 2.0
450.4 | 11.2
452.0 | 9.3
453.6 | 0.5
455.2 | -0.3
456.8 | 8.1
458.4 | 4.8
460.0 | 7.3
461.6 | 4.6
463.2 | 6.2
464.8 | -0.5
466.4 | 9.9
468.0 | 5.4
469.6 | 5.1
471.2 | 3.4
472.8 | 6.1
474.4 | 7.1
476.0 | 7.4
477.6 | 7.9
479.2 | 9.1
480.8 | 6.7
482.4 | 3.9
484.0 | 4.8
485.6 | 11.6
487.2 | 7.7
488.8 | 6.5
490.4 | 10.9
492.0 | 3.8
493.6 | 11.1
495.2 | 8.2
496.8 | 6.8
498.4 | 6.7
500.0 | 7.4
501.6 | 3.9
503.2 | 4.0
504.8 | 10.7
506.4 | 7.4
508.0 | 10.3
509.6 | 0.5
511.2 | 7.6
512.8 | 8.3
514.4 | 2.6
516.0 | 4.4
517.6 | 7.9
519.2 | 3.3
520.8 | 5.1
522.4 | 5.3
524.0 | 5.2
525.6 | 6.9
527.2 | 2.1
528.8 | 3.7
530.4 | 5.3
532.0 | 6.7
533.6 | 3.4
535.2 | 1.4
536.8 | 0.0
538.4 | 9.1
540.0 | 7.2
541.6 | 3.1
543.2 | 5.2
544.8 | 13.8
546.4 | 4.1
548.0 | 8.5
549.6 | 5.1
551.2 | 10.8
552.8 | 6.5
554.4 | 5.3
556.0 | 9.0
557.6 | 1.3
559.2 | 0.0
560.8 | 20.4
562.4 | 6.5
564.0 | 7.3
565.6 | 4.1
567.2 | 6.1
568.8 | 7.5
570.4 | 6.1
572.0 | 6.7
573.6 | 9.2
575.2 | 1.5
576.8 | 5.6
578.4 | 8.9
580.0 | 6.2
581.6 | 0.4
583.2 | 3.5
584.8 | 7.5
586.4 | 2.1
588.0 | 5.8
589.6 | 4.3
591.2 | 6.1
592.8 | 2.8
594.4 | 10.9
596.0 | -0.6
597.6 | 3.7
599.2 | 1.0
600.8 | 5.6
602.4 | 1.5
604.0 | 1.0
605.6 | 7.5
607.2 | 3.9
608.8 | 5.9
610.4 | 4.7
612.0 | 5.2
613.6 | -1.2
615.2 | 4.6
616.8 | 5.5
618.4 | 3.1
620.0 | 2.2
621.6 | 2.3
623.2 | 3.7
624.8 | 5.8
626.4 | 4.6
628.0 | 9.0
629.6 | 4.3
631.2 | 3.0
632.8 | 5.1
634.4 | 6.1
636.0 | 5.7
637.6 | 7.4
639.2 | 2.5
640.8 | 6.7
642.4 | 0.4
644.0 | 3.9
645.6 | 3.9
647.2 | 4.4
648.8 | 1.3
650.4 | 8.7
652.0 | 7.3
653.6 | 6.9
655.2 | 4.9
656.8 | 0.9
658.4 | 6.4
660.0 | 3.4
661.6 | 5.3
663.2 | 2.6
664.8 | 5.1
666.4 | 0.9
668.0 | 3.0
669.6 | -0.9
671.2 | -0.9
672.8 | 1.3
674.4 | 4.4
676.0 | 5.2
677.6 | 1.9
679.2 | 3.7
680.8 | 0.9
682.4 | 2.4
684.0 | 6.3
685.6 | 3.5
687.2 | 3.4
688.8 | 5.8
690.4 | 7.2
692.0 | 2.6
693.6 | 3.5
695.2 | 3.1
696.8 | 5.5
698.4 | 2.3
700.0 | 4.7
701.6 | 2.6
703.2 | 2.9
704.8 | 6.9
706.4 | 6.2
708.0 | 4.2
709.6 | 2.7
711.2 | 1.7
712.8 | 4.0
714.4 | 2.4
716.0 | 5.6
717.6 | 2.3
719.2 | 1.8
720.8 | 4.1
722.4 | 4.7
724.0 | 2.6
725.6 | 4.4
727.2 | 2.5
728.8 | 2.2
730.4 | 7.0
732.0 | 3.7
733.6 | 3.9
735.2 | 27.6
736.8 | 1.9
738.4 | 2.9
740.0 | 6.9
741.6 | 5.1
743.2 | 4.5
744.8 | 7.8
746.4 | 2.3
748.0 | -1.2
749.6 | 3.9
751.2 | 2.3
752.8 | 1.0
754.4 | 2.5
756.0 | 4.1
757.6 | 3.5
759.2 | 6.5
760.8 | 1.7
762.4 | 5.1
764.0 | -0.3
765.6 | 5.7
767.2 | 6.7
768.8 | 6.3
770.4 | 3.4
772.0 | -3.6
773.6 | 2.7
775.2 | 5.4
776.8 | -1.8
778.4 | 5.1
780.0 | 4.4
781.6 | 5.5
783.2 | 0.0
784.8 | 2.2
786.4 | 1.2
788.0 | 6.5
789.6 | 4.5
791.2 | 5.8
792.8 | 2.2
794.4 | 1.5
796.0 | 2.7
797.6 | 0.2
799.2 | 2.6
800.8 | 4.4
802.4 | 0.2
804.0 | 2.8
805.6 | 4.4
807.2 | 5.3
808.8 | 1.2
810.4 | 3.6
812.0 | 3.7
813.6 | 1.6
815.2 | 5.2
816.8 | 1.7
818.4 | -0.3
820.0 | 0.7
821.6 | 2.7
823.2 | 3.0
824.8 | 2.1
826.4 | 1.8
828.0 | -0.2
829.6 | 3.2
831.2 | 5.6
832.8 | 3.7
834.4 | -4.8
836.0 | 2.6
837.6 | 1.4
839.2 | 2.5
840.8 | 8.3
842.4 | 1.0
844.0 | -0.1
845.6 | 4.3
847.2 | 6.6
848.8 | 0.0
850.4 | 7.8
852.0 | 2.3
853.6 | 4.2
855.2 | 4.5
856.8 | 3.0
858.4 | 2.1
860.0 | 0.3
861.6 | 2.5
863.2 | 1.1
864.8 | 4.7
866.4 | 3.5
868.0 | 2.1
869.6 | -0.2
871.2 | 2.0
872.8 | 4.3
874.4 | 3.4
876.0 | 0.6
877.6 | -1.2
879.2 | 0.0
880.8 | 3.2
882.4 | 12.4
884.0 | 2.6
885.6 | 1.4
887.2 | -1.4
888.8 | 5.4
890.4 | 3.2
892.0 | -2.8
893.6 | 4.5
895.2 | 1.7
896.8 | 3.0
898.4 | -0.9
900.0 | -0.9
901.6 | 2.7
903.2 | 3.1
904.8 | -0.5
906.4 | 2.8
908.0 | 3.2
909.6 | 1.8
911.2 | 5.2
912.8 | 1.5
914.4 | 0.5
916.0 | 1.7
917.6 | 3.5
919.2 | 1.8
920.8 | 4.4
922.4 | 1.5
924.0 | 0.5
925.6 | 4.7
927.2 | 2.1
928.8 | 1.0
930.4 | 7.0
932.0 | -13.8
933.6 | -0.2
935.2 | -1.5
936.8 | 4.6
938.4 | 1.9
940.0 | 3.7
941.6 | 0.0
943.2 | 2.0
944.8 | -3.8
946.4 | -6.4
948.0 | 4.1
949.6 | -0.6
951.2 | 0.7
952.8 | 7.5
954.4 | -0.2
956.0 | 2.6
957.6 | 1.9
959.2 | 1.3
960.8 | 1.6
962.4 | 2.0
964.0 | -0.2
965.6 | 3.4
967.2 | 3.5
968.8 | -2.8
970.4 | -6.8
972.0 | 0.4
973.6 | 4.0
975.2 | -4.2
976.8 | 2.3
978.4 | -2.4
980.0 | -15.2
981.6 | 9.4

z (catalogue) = 0.119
